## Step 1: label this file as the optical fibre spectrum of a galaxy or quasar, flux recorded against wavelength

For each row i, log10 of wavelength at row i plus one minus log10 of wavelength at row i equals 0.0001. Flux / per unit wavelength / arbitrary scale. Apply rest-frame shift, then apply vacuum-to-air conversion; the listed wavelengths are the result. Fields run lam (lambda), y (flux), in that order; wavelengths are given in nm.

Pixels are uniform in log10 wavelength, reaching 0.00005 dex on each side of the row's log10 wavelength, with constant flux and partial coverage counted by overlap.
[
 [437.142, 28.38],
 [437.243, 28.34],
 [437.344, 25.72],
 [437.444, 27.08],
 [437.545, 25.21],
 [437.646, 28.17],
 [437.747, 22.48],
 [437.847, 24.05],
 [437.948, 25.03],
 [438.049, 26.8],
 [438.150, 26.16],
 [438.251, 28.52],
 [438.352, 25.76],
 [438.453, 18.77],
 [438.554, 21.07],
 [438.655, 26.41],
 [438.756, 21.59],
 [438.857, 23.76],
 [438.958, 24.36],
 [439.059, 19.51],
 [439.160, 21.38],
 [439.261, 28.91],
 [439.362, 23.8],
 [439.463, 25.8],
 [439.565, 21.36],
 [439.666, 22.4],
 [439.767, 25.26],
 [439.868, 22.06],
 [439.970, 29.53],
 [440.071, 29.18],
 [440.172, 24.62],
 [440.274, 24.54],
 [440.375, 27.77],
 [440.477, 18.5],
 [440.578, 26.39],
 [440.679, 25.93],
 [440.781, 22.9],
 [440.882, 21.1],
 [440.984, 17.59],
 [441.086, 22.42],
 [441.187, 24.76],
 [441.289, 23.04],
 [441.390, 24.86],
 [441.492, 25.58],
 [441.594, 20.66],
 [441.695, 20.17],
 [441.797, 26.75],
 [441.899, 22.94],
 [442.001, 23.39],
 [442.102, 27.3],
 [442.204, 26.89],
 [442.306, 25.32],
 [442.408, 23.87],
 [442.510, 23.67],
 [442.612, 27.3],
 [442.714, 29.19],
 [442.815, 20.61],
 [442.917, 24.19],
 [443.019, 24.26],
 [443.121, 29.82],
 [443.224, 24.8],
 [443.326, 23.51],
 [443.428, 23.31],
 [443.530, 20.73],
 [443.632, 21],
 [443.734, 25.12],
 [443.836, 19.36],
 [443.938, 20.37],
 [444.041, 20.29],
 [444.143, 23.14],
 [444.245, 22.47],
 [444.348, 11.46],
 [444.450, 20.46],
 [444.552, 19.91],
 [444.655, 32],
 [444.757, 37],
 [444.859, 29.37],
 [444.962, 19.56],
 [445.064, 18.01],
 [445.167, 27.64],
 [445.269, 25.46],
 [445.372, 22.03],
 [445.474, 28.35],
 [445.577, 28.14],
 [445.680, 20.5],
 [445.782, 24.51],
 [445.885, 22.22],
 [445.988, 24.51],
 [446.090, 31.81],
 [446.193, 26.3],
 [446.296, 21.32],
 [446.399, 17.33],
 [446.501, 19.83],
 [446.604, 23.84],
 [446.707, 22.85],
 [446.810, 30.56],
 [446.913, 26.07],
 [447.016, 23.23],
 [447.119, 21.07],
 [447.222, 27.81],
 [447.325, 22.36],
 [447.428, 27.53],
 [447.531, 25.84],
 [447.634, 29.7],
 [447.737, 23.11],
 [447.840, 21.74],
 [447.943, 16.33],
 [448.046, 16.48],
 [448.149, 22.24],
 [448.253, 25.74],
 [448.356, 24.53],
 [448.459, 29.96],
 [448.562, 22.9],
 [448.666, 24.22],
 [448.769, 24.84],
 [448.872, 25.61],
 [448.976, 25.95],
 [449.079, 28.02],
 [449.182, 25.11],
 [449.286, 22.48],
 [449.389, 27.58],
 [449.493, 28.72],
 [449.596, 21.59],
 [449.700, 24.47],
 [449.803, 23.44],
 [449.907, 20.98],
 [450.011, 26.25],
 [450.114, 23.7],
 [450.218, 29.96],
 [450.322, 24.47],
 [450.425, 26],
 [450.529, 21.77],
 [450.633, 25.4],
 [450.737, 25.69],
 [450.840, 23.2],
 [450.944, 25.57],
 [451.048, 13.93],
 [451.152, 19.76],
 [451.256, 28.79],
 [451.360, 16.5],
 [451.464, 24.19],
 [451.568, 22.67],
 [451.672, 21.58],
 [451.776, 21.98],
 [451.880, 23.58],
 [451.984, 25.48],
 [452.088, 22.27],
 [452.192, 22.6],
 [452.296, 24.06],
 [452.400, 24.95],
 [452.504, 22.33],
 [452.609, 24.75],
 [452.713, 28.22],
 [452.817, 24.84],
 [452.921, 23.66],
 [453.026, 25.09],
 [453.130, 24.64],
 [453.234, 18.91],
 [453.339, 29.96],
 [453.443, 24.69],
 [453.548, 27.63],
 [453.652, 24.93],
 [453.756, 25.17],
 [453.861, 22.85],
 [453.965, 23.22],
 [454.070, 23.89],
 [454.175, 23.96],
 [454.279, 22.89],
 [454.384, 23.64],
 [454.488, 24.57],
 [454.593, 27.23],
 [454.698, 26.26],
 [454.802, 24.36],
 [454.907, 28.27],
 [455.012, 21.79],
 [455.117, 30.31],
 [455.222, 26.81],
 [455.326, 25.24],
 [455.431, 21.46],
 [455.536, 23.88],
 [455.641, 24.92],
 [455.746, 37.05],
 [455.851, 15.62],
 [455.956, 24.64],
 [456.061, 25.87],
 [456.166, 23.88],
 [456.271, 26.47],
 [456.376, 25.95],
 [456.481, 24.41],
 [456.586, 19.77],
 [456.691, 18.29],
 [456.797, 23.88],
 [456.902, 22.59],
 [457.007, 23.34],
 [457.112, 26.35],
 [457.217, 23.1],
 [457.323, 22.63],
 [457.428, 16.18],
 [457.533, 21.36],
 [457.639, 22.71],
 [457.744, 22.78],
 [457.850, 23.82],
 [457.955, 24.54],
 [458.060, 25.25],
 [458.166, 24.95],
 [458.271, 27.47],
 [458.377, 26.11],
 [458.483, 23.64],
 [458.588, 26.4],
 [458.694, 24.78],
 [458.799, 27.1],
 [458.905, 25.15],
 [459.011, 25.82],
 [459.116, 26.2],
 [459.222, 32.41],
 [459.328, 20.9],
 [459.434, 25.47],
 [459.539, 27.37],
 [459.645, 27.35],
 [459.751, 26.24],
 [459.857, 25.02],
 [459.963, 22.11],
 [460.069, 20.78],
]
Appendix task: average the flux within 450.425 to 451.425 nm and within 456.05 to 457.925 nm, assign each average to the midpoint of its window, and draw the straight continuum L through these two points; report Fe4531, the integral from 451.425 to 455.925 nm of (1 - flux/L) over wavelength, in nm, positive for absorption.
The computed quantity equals -0.37 nm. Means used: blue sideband 22.5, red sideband 22.9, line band 24.6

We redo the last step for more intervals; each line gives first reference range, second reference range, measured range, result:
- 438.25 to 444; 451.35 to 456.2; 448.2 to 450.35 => -0.09 nm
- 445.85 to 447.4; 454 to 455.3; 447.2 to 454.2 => 0.17 nm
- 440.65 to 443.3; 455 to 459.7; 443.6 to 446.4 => 0.07 nm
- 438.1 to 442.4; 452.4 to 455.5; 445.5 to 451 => 0.02 nm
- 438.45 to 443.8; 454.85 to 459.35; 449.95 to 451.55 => 0.04 nm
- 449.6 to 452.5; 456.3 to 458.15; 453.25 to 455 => -0.14 nm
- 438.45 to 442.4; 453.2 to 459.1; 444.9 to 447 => 0.00 nm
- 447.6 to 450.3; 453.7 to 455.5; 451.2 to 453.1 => 0.07 nm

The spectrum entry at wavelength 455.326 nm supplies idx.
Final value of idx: 25.24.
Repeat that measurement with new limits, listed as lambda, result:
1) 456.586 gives 19.77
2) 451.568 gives 22.67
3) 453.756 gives 25.17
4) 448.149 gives 22.24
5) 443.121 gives 29.82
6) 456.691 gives 18.29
